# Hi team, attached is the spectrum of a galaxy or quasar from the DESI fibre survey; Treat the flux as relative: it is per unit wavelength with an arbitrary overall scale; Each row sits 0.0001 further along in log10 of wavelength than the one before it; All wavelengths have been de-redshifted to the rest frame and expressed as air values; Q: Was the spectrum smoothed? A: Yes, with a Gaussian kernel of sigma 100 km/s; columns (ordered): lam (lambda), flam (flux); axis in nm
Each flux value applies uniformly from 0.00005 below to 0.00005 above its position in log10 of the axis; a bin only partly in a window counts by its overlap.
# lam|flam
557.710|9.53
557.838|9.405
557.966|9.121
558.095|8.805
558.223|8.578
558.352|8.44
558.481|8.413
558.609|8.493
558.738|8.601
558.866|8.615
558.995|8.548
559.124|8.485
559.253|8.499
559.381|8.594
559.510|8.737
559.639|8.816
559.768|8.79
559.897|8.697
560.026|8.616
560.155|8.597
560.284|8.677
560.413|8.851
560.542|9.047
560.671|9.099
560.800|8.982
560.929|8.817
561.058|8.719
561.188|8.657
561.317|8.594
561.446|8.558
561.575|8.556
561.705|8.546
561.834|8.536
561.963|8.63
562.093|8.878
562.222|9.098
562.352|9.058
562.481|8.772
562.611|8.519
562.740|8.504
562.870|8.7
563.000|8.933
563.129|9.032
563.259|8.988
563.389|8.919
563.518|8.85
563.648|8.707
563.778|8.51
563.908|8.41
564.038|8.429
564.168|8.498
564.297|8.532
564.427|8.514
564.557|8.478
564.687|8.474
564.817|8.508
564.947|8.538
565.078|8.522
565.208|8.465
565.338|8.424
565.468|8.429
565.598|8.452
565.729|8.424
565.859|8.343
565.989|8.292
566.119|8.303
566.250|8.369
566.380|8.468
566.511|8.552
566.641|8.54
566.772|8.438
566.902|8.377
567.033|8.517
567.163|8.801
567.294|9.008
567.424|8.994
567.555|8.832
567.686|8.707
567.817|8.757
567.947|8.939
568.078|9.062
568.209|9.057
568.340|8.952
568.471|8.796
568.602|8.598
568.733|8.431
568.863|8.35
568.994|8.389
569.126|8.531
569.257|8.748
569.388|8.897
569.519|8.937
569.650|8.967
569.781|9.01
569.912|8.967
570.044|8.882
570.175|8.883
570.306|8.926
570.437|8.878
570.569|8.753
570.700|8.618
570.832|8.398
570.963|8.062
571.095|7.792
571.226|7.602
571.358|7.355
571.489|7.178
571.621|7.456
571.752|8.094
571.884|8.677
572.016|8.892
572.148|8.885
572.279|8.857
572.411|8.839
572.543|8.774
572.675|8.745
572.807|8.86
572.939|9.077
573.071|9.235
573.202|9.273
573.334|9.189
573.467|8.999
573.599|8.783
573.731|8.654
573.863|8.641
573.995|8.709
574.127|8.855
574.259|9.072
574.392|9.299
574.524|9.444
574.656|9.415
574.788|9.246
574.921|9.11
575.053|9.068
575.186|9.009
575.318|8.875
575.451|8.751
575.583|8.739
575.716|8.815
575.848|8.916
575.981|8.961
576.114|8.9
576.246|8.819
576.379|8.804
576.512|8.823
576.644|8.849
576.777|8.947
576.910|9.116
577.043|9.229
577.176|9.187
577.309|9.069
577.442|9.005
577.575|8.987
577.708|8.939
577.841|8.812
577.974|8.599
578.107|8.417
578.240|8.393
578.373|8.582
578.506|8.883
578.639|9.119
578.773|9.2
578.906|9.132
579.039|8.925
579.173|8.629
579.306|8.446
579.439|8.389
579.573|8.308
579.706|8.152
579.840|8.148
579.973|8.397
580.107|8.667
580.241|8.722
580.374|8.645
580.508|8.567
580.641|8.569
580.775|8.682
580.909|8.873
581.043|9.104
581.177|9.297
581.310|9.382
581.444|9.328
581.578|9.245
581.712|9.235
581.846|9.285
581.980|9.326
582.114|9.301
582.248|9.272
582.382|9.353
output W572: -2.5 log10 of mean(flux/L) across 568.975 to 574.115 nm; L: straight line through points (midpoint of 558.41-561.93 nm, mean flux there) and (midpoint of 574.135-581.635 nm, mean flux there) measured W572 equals 0.021 mag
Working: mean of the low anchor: 8.67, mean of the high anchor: 8.87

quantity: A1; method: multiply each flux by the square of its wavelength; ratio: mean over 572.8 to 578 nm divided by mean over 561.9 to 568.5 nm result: 1.08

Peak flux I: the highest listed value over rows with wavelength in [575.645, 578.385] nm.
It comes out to 9.229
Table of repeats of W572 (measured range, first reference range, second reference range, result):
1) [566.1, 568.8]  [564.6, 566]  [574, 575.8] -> -0.01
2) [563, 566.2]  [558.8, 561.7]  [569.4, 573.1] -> 0.01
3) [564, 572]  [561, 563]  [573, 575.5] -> 0.04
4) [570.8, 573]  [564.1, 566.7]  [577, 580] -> 0.04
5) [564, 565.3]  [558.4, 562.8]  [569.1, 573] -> 0.02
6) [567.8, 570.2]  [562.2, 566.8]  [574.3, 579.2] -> -0.01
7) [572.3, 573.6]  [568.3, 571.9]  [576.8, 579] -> -0.04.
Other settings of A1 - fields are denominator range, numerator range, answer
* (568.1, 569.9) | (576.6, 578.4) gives 1.04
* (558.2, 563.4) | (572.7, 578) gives 1.08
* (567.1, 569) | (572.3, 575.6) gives 1.04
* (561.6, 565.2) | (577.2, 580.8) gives 1.06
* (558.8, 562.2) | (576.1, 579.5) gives 1.08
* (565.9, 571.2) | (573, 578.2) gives 1.06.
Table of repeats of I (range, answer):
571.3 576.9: 9.444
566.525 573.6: 9.273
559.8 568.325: 9.099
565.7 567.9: 9.008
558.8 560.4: 8.816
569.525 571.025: 9.01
